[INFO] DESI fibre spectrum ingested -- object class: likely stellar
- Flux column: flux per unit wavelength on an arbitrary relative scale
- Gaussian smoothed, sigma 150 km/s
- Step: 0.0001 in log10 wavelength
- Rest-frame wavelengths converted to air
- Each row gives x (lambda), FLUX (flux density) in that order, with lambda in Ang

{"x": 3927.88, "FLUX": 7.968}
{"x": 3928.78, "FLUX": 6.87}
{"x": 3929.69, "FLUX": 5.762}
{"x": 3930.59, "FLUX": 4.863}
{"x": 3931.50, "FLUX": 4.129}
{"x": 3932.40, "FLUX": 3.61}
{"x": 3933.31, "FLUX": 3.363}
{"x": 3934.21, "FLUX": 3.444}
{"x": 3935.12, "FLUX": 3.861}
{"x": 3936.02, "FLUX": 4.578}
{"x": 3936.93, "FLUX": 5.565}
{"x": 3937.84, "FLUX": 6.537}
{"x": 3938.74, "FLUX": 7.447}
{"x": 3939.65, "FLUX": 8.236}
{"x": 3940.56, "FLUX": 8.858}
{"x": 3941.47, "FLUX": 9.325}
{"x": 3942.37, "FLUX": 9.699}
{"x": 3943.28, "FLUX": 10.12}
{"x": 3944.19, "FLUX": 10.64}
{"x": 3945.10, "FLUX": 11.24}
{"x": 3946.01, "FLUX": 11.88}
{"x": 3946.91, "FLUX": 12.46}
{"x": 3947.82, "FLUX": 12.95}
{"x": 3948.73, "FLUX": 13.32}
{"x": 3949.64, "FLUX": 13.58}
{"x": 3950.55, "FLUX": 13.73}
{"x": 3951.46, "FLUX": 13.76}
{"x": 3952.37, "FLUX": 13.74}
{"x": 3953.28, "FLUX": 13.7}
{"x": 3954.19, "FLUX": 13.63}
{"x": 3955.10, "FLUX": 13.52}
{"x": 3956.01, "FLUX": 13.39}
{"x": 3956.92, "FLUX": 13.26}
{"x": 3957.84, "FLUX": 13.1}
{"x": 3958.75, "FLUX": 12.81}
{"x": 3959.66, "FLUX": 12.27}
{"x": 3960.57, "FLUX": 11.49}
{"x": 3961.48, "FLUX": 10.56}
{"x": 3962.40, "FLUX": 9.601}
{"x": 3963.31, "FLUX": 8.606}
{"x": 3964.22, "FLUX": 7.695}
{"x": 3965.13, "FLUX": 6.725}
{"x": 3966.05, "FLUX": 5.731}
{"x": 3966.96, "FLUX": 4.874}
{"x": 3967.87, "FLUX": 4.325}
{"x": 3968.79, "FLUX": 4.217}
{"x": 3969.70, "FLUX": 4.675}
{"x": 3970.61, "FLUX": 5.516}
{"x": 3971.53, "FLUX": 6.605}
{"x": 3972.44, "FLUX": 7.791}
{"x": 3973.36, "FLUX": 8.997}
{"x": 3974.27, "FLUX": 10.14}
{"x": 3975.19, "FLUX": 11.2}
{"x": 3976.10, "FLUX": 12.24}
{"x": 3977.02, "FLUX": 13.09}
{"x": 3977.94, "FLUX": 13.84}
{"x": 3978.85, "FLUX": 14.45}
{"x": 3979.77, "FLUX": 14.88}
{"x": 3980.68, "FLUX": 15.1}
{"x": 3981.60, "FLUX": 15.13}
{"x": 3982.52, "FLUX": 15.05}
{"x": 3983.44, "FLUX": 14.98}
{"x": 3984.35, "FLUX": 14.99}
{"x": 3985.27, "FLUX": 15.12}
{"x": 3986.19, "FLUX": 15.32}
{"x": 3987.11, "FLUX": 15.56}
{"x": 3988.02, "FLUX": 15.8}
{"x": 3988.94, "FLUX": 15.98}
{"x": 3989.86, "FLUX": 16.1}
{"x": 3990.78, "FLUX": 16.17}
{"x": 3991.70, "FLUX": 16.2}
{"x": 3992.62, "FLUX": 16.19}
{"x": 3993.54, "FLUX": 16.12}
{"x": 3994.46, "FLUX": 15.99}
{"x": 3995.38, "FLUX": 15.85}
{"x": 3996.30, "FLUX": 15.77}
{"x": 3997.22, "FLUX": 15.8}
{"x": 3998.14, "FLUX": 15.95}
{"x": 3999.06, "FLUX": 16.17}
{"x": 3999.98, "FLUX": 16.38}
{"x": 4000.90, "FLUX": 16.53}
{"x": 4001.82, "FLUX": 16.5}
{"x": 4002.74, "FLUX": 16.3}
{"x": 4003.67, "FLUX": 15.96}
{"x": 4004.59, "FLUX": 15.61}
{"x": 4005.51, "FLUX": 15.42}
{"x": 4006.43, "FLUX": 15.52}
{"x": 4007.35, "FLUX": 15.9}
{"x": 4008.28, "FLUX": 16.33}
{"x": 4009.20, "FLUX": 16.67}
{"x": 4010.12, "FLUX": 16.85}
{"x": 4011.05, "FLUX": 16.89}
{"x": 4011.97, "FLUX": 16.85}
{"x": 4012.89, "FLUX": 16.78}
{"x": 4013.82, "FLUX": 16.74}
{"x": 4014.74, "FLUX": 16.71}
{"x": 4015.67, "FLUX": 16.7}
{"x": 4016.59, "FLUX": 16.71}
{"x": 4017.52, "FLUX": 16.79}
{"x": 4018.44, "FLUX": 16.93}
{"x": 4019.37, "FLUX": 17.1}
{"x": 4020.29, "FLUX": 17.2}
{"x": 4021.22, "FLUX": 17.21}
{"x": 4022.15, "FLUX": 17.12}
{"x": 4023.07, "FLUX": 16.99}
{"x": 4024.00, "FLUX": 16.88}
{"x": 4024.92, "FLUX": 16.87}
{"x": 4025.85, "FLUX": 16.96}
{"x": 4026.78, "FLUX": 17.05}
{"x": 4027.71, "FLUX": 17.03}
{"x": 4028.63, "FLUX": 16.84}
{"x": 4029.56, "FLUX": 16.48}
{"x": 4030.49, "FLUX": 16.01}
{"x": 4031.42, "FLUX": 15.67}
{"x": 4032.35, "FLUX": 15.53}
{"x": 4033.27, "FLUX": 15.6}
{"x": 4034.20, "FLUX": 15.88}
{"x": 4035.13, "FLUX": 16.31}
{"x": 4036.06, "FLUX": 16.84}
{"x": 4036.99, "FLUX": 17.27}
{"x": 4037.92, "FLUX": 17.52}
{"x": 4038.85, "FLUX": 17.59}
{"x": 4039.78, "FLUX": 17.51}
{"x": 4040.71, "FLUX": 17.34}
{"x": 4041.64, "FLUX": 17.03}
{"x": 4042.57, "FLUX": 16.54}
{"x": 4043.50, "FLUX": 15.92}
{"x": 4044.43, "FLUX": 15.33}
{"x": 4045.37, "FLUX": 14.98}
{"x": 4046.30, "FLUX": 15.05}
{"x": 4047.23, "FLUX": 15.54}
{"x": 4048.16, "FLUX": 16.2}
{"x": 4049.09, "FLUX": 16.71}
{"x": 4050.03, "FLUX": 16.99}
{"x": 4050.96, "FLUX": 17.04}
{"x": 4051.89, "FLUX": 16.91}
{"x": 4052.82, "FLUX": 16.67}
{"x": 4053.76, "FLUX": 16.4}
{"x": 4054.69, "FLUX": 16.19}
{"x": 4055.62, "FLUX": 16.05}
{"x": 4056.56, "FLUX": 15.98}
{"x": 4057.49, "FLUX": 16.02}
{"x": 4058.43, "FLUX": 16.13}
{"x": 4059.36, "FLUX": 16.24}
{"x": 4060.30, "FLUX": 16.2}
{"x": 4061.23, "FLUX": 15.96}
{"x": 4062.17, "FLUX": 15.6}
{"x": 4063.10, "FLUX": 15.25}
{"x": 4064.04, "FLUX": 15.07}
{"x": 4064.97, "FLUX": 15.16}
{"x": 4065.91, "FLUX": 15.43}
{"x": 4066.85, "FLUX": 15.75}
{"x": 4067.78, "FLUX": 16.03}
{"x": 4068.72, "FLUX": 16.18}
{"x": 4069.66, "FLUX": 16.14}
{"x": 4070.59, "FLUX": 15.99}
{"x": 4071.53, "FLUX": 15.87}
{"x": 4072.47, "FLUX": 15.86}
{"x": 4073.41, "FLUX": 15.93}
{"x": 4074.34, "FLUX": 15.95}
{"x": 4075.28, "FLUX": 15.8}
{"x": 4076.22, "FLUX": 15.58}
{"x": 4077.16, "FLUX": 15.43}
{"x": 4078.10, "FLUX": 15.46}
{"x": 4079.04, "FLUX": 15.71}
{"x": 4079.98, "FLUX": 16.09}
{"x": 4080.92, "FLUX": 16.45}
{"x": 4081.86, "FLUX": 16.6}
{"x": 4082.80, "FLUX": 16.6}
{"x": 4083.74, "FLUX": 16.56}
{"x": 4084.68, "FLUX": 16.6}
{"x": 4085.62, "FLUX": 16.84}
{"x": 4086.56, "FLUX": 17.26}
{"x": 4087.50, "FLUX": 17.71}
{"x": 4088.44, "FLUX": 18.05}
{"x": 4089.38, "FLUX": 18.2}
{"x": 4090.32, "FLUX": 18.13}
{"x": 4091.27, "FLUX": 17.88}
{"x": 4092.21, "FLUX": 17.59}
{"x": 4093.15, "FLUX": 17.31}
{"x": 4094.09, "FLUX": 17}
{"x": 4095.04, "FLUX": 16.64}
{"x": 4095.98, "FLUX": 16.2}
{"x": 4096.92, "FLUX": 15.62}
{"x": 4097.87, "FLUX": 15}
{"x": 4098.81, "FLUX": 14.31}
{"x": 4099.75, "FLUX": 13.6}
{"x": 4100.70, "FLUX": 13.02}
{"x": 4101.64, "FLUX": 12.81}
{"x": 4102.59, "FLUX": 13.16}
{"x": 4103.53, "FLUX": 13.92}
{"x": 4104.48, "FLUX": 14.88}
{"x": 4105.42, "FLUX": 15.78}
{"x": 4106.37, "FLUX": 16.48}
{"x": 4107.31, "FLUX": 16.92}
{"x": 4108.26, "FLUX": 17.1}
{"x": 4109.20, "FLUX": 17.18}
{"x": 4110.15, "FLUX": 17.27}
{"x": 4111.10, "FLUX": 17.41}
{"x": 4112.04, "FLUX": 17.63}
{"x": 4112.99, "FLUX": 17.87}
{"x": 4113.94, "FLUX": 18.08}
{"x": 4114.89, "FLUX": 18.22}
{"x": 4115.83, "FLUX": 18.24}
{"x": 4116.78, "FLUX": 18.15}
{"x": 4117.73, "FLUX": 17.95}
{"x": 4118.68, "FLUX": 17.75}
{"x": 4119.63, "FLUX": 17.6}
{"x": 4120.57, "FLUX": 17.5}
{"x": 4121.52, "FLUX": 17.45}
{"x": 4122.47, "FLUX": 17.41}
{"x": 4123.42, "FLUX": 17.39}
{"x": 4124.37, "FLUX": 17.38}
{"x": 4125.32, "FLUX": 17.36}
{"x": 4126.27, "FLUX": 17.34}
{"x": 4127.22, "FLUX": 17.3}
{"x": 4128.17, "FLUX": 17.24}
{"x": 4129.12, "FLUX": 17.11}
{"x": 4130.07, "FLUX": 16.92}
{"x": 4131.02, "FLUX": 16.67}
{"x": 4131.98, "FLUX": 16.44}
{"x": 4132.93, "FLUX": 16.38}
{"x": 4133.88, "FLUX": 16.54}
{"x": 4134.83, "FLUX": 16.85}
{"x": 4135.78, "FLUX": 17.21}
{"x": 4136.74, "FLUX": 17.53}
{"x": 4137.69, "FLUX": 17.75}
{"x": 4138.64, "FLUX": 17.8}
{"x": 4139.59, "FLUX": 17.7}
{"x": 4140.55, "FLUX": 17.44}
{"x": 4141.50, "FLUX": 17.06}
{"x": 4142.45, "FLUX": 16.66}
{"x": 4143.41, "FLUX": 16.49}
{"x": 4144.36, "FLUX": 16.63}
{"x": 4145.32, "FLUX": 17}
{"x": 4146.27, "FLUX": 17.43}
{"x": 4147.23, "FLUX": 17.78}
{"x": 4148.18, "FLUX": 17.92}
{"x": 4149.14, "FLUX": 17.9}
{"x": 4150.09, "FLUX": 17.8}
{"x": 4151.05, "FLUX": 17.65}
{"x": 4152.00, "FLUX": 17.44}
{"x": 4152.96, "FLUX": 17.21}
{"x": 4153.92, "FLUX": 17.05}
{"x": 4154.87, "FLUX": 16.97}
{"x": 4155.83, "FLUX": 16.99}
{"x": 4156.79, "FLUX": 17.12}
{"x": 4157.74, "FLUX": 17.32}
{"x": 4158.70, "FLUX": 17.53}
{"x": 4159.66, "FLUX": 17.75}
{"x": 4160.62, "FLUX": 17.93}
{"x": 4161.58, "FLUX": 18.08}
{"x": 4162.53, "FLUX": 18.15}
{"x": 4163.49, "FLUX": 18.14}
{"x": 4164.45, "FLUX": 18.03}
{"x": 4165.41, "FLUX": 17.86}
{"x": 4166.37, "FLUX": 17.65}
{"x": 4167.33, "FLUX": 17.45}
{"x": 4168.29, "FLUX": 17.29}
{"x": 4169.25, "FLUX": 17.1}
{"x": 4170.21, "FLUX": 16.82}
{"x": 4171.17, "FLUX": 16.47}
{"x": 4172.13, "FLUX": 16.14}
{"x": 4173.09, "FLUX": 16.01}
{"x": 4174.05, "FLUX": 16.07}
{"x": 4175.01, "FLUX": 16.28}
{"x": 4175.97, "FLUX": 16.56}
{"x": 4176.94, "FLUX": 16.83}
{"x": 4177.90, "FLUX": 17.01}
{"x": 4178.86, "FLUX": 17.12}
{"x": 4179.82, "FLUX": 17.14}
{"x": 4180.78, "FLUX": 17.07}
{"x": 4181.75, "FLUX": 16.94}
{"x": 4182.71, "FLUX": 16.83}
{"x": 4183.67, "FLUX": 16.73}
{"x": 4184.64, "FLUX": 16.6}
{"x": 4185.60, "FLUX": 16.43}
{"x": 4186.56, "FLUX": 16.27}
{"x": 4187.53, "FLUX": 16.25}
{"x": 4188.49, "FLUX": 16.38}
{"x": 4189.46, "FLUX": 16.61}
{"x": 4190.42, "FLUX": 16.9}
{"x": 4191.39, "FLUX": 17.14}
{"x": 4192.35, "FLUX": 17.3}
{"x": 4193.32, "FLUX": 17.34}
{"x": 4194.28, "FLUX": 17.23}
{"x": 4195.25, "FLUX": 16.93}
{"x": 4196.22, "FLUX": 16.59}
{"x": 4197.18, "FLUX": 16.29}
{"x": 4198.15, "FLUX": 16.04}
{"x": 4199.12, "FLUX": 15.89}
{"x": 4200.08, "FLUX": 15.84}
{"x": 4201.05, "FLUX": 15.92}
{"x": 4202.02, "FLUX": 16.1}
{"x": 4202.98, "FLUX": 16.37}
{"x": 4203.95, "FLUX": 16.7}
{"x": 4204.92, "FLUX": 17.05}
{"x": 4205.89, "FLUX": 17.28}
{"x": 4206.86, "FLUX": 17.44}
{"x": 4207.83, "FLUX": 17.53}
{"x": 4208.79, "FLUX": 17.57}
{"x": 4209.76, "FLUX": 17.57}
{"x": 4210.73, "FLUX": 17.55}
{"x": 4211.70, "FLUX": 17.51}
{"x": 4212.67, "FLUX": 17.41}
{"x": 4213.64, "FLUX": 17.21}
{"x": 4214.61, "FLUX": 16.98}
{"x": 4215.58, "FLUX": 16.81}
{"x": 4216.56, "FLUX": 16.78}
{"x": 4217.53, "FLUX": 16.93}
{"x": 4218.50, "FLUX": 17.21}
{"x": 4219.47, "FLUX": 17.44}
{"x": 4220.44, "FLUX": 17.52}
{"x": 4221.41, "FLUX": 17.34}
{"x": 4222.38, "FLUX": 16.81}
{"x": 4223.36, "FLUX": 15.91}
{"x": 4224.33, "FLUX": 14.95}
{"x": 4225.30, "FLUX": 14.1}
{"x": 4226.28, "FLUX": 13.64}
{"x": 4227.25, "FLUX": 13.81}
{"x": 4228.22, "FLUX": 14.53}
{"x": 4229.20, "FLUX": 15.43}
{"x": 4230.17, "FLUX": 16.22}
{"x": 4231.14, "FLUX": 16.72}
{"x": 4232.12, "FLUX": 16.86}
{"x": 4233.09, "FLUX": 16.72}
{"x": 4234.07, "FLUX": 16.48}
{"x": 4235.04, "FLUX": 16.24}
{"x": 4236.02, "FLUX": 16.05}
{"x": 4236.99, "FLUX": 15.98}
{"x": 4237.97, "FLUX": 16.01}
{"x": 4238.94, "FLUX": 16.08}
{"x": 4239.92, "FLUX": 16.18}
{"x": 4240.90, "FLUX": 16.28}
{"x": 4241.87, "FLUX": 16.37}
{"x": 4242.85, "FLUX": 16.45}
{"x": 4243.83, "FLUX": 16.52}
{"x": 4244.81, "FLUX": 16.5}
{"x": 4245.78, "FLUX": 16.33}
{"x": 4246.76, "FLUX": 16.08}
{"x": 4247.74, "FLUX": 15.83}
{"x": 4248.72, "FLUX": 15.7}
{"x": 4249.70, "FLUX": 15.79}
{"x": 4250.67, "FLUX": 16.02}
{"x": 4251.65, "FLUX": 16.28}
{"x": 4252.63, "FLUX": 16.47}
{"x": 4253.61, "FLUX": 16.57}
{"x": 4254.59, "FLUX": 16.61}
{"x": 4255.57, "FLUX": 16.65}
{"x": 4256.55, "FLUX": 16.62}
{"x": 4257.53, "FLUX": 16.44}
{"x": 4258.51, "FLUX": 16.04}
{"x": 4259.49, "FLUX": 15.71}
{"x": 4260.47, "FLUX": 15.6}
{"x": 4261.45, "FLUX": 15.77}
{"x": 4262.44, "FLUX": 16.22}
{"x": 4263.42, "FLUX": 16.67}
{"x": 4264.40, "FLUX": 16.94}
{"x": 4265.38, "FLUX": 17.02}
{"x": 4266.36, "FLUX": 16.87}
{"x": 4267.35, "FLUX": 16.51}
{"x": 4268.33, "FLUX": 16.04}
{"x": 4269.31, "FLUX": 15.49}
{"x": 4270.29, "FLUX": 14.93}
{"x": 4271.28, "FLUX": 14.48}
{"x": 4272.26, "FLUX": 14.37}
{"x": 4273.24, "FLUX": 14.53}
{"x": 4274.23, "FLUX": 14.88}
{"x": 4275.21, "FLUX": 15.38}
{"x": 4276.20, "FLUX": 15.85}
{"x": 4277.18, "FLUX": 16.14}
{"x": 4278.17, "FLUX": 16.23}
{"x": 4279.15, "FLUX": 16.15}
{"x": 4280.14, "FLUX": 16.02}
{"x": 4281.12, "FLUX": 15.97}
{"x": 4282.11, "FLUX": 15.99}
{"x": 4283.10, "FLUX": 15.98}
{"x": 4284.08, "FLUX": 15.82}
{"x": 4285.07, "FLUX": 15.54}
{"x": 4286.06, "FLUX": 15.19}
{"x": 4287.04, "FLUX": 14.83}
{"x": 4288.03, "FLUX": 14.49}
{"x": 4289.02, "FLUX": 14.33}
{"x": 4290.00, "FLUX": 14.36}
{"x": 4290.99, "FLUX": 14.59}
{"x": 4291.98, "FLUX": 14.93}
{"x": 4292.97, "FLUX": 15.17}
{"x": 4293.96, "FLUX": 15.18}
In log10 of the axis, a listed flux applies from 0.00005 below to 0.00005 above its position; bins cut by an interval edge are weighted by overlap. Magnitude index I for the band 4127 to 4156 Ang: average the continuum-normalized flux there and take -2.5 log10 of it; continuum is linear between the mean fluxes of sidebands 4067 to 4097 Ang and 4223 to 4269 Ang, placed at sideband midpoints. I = -0.05 mag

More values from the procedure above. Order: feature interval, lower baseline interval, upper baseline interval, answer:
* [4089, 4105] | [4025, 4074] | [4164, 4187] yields 0.06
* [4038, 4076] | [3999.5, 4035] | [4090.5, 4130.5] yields 0.03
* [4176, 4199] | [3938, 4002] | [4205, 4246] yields -0.06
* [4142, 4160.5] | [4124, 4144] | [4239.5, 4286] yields -0.02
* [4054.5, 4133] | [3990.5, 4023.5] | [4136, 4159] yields 0.04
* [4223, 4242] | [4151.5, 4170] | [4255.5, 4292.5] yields 0.04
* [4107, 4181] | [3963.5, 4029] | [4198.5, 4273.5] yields -0.12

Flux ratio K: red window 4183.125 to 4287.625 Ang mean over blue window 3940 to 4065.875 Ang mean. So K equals 1.1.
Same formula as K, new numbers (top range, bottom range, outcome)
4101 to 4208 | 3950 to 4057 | 1.16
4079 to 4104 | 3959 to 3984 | 1.60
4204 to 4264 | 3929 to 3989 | 1.59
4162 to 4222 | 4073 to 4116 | 1.04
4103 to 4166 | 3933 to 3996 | 1.53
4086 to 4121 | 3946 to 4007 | 1.28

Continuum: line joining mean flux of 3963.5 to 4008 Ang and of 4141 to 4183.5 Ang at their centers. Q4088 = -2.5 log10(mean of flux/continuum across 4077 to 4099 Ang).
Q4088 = -0.081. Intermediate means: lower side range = 13.1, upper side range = 17.2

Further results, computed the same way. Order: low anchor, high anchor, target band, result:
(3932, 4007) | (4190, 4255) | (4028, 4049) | -0.24 mag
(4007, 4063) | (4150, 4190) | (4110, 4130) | -0.05 mag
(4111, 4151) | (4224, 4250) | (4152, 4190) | -0.01 mag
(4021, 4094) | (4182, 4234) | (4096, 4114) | 0.06 mag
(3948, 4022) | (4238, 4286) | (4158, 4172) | -0.15 mag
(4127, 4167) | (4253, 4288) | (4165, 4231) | 0.01 mag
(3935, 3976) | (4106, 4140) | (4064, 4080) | -0.05 mag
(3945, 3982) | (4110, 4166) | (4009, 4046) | -0.24 mag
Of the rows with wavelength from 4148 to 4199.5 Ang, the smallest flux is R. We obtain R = 15.89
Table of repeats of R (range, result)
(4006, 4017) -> 15.52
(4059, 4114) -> 12.81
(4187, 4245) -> 13.64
